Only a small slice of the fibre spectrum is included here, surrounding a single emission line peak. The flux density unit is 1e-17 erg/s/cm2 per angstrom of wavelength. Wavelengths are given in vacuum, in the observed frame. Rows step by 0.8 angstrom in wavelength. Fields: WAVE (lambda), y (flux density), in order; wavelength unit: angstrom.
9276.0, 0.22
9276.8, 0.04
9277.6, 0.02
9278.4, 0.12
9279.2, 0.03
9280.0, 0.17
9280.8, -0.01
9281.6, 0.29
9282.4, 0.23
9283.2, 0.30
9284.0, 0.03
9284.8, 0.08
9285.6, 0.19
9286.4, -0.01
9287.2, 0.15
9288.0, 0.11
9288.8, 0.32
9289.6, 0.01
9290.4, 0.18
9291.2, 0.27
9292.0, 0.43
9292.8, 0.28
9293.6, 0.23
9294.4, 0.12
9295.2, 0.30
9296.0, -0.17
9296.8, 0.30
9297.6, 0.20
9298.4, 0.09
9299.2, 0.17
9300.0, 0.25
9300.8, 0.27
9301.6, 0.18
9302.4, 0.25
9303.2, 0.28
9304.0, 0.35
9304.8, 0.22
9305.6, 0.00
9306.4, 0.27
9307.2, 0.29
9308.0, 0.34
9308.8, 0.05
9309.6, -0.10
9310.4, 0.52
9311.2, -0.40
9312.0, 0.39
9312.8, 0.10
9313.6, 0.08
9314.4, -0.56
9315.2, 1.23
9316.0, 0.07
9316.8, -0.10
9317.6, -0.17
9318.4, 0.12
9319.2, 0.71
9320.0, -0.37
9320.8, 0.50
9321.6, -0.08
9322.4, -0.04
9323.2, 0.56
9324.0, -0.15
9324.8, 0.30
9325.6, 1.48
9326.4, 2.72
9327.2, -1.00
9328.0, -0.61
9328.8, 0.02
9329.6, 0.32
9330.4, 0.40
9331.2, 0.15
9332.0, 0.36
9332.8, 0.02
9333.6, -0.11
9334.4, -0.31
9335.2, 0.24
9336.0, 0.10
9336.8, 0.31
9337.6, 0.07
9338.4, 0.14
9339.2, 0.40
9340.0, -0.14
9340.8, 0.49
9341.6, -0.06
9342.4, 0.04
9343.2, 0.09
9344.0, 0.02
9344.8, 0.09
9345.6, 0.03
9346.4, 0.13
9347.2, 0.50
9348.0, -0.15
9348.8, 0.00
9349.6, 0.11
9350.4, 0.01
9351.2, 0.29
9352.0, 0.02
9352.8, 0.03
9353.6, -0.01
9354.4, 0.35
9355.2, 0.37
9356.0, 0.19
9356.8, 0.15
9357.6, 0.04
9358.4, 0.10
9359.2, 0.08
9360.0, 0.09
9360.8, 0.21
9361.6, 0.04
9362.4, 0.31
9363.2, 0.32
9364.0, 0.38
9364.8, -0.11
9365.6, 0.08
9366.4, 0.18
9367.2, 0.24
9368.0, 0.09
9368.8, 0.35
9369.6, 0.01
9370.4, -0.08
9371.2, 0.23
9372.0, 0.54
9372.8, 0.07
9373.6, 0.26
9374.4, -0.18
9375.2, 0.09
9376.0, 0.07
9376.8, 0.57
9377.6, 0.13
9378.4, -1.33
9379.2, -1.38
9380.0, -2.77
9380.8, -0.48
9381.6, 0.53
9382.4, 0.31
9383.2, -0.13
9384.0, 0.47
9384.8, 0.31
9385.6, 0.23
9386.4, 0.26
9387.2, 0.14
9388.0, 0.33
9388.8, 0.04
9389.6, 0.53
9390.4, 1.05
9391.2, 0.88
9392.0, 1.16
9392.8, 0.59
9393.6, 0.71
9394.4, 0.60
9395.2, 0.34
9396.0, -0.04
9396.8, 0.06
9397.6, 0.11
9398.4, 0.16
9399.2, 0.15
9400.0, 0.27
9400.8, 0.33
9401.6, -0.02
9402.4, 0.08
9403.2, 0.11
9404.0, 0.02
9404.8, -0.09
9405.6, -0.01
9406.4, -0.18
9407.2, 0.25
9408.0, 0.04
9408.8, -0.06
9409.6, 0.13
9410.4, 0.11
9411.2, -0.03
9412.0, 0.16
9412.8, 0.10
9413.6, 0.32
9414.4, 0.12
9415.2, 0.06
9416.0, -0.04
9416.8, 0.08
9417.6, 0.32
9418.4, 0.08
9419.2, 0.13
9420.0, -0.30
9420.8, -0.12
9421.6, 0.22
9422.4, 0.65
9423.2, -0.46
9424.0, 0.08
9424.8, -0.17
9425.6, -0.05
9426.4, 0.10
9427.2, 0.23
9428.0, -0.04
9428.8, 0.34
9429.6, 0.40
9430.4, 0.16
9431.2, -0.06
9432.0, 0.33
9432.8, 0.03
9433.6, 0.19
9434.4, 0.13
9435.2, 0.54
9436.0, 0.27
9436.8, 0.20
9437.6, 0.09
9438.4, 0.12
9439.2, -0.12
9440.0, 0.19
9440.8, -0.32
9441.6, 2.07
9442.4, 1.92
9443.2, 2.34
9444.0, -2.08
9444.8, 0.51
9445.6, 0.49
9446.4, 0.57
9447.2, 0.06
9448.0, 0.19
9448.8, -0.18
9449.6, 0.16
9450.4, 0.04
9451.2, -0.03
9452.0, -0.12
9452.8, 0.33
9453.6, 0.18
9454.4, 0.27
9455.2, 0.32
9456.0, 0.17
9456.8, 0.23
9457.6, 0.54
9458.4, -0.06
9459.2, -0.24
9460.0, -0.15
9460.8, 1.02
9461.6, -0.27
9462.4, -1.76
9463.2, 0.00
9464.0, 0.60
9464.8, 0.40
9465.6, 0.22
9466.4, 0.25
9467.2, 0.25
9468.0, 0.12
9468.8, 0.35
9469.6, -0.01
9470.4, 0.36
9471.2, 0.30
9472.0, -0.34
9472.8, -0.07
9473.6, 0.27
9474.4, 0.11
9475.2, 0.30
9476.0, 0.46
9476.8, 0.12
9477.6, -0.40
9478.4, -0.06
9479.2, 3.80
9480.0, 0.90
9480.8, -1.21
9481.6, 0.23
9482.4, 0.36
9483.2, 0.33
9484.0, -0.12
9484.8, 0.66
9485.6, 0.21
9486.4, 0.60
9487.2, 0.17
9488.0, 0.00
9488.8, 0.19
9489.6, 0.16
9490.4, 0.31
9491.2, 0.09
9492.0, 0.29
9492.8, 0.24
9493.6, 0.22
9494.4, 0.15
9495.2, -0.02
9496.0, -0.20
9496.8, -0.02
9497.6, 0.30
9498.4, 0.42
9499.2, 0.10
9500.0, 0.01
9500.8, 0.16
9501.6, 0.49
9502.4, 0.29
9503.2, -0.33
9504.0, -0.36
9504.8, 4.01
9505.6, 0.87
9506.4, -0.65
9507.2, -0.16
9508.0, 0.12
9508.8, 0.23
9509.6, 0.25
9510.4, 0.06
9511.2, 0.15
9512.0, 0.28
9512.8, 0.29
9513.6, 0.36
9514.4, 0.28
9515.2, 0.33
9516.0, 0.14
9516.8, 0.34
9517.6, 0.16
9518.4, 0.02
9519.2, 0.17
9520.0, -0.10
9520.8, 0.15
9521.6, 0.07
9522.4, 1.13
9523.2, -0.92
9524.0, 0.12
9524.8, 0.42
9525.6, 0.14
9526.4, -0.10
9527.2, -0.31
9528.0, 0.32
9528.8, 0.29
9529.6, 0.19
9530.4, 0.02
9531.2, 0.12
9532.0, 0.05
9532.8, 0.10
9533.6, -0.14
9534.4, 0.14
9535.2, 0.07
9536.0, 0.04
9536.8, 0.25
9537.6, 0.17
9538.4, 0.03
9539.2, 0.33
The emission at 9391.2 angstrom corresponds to Hbeta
